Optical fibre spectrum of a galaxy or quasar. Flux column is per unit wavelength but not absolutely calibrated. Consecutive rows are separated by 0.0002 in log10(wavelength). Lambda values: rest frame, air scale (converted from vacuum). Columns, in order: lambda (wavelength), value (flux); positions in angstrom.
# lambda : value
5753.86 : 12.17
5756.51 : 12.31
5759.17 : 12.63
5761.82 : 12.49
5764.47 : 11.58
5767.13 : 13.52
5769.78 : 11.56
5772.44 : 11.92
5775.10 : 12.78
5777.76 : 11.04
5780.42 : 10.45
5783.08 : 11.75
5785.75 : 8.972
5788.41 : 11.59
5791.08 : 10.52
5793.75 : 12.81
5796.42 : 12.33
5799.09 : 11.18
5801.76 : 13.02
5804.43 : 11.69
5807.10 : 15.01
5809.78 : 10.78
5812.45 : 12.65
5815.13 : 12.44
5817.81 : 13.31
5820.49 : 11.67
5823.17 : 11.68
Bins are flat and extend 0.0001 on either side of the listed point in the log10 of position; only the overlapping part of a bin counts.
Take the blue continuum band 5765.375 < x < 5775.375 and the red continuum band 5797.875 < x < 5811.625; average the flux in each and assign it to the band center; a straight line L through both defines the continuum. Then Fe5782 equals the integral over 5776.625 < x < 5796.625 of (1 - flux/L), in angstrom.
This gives 2.0 angstrom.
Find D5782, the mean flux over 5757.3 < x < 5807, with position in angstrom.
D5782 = 11.9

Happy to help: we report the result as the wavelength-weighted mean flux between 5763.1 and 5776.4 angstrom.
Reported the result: 12.3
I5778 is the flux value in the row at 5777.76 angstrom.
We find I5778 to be 11.04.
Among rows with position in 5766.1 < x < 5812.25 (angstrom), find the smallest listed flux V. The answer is 8.972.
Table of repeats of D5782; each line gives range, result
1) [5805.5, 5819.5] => 12.8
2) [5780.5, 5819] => 11.9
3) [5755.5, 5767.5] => 12.4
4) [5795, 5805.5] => 12.1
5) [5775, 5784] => 11.3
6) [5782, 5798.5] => 11.3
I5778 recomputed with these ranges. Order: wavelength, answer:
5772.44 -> 11.92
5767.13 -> 13.52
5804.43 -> 11.69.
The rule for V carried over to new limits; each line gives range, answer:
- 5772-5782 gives 10.45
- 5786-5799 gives 10.52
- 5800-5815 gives 10.78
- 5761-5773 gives 11.56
